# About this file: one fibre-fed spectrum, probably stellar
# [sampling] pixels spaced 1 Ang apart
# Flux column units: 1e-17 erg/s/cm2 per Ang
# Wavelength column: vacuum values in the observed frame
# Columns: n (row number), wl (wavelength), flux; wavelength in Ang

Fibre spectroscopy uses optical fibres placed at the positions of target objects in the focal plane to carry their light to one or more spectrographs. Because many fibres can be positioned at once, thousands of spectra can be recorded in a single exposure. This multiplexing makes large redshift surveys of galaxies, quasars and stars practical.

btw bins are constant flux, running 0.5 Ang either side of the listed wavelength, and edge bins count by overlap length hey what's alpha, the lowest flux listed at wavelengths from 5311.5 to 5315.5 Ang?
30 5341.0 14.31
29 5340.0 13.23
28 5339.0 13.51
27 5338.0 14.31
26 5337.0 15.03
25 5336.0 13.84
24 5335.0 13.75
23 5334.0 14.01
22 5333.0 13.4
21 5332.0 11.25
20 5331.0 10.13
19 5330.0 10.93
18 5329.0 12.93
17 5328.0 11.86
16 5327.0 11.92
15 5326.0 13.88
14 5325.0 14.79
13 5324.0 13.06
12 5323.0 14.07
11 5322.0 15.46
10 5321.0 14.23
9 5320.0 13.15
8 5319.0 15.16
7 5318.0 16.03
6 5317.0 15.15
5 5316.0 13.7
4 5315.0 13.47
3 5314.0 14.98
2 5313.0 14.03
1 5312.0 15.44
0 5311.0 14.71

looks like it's 13.47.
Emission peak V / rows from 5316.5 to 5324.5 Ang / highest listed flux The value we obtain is 16.03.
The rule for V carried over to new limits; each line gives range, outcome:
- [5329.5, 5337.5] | 15.03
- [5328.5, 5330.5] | 12.93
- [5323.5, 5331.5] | 14.79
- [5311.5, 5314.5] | 15.44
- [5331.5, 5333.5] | 13.4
